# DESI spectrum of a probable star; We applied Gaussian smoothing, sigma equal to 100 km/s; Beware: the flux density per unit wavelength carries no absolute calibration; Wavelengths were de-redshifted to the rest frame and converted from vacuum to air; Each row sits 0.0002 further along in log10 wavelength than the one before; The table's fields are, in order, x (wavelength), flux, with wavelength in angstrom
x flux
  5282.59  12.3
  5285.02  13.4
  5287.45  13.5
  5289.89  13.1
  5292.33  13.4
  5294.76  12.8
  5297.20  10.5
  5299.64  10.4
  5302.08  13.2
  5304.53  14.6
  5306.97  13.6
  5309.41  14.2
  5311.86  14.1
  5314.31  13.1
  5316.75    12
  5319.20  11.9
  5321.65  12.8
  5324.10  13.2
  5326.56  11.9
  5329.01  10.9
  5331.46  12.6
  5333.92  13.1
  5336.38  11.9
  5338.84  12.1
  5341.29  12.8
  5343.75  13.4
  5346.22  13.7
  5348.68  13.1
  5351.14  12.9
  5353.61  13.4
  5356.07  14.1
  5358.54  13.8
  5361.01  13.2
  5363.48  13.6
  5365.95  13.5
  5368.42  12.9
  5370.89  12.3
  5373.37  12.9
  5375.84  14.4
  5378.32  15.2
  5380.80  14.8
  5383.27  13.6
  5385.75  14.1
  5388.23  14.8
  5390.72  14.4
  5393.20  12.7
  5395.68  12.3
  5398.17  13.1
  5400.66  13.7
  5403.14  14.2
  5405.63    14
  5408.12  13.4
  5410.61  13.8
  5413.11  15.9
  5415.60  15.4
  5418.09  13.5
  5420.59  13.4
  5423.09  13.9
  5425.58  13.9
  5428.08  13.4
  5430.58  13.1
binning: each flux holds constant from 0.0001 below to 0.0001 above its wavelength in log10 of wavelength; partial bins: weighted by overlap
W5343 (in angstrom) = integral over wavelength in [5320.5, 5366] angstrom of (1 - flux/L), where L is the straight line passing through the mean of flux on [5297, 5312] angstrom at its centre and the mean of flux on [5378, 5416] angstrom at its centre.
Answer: 1.7 angstrom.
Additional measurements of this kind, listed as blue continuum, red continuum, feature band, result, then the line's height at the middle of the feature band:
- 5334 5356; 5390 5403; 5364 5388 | -1.1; 13.2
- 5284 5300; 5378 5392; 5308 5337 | 1.1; 13.2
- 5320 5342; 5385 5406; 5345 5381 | -1.5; 13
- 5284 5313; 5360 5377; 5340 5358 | -0.2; 13.2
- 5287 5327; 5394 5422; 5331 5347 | 0.5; 13.2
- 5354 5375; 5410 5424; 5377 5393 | -0.8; 13.7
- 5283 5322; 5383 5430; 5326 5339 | 1.1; 13.2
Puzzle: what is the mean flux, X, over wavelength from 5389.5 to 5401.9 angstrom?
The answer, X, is 13.2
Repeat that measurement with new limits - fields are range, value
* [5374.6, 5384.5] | 14.5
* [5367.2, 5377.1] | 13.1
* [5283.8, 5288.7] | 13.5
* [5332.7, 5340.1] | 12.4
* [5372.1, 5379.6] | 14.1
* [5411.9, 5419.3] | 15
